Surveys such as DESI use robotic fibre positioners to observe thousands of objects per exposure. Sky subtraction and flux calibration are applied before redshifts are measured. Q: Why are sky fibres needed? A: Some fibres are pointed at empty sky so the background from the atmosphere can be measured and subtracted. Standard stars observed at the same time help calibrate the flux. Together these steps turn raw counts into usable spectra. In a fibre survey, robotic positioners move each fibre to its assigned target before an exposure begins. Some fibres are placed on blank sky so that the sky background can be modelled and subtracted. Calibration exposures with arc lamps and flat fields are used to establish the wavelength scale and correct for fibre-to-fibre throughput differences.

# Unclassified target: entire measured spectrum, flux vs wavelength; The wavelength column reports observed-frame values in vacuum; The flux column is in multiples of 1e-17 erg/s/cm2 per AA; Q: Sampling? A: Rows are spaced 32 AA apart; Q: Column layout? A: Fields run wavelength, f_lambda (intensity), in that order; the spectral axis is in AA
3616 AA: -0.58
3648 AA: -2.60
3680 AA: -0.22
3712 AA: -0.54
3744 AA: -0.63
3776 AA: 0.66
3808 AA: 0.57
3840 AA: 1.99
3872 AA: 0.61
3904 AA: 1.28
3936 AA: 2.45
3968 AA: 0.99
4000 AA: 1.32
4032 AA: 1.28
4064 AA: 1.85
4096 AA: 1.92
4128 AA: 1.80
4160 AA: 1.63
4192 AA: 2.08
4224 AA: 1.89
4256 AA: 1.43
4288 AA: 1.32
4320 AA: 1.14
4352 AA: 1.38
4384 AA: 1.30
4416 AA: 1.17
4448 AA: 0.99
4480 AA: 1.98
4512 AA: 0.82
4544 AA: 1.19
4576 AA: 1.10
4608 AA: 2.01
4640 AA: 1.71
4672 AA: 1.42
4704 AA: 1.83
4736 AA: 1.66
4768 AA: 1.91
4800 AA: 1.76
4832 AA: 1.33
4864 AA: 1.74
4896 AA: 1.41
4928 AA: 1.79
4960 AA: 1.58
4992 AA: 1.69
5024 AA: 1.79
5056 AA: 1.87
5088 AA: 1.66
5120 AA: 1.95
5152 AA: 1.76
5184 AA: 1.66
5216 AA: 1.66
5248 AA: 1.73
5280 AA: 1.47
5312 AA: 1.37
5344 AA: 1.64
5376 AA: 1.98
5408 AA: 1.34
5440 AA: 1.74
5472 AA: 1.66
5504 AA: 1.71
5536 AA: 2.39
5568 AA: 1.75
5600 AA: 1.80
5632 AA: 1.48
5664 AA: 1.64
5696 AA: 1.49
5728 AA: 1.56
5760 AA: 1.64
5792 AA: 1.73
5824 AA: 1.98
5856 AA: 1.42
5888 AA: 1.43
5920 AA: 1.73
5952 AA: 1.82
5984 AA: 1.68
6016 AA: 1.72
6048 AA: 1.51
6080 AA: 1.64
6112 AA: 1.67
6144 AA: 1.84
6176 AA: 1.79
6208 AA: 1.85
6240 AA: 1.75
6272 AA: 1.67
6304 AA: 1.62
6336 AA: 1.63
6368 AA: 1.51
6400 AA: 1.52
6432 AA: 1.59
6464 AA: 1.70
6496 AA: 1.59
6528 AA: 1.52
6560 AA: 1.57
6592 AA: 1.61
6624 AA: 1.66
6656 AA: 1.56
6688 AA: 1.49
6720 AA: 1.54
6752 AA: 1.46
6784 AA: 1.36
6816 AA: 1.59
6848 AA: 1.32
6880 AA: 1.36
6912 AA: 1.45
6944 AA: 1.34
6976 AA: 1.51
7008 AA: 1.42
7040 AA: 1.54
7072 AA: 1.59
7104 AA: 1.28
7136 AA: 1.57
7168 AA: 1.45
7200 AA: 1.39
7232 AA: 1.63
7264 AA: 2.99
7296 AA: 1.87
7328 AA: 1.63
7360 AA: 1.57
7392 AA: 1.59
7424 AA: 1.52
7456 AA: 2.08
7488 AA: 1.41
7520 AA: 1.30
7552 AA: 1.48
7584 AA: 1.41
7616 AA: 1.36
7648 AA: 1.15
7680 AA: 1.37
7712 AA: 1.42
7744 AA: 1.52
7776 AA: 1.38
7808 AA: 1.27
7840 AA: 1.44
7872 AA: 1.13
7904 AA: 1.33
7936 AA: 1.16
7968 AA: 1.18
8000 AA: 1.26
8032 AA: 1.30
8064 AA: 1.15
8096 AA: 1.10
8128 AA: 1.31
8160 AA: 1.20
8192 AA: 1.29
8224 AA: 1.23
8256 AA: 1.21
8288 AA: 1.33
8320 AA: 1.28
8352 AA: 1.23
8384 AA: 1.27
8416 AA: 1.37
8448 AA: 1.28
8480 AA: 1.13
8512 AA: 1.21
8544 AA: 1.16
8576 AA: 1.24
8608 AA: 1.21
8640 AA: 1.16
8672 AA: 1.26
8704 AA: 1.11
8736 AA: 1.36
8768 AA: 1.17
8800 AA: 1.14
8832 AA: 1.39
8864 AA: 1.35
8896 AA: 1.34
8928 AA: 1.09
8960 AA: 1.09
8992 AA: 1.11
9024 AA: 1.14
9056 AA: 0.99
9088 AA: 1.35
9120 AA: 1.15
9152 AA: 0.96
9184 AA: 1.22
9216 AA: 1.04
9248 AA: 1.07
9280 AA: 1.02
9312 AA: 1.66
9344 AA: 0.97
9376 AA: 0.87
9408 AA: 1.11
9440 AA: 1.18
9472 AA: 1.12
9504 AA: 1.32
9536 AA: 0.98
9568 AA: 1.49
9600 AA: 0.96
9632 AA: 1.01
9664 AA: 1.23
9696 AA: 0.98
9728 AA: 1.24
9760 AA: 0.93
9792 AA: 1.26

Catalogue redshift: 0.11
